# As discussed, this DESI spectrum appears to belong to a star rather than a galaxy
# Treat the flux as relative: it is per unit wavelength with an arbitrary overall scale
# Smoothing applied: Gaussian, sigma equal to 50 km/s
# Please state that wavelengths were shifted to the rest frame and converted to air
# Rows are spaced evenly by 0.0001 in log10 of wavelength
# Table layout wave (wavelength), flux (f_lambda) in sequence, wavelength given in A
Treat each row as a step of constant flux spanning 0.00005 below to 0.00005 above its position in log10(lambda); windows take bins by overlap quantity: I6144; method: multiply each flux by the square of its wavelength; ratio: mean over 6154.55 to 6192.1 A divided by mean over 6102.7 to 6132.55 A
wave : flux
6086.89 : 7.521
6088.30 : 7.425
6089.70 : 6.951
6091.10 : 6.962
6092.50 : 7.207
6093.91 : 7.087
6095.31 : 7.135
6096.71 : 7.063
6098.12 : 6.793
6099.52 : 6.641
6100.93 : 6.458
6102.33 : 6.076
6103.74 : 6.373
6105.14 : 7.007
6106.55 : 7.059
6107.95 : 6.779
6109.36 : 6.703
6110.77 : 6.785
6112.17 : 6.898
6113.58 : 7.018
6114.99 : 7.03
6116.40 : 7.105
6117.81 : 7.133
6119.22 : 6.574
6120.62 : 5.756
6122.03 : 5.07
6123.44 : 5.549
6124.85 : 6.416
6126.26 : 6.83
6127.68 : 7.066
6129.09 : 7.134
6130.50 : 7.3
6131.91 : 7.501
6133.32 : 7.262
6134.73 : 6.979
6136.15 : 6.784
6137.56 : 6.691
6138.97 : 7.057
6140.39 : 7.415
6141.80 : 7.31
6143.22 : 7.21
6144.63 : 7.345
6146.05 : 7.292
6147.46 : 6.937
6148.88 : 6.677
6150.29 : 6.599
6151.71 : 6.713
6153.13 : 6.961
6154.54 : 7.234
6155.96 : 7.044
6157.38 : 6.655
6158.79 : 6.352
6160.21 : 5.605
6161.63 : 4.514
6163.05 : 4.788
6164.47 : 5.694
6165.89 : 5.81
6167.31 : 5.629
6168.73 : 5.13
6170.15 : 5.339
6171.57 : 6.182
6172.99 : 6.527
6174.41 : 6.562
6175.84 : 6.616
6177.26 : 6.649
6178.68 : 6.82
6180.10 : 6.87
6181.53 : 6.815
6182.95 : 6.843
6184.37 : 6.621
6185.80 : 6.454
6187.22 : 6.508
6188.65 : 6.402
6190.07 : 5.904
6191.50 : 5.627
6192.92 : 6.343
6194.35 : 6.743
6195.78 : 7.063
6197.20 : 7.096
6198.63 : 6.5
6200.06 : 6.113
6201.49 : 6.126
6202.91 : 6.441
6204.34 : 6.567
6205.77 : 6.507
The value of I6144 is 0.94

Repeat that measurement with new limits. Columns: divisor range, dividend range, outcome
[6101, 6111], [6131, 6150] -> 1.08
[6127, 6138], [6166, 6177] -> 0.86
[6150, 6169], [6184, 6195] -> 1.05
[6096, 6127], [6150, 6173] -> 0.93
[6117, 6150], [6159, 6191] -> 0.90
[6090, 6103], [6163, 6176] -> 0.88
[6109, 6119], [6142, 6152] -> 1.02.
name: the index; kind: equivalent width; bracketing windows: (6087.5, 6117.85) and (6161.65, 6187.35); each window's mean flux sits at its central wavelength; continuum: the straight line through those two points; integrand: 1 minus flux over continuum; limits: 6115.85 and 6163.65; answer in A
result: -1.2 A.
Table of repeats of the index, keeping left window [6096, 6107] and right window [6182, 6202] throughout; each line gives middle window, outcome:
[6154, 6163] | 0.59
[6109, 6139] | -0.59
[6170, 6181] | -0.02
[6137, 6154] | -1.17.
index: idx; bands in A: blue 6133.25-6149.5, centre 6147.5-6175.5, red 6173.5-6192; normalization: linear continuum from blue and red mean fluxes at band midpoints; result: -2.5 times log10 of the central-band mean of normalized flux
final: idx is 0.11 mag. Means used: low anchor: 7.07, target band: 6.13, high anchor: 6.52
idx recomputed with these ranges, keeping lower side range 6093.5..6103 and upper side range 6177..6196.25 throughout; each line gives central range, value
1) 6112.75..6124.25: 0.05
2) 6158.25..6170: 0.21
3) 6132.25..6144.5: -0.07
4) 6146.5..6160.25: -0.02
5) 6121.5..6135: -0.01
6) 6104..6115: -0.03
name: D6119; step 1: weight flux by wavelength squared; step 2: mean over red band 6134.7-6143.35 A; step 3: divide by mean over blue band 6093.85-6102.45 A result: 1.1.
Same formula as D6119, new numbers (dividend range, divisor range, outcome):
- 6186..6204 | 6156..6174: 1.13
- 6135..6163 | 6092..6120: 1.00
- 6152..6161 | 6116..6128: 1.06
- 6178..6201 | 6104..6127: 1.01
